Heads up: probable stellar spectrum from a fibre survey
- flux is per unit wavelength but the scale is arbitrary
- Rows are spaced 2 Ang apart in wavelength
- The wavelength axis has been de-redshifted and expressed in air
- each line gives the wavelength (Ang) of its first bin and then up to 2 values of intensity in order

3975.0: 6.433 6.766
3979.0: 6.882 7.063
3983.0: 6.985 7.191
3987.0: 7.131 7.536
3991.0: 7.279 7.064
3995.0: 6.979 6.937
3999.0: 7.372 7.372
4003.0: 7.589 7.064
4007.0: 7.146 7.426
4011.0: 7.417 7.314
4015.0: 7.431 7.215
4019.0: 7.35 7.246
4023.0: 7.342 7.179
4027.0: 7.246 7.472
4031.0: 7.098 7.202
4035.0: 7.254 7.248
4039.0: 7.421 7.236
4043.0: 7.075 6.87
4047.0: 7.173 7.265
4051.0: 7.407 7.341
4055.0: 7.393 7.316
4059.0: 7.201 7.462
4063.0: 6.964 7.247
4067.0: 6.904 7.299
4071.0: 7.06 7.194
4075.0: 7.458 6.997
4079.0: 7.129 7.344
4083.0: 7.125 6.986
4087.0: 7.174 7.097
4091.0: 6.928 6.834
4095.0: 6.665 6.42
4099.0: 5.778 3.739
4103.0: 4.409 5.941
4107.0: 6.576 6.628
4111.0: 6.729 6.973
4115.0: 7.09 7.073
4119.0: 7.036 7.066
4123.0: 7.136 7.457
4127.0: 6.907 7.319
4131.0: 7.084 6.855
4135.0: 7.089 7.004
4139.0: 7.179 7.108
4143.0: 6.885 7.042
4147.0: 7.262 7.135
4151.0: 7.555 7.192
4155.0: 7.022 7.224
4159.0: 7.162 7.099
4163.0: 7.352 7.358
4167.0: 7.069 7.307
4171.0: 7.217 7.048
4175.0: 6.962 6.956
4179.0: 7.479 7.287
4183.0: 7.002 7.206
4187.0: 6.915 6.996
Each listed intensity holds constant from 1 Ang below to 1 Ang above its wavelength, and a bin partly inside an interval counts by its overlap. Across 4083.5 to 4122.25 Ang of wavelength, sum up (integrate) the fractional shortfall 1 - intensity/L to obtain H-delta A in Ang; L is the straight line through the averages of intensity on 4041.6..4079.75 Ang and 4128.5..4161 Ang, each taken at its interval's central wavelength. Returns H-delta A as 3.6 Ang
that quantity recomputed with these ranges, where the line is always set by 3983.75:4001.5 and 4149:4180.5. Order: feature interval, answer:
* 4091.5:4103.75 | 2.52 Ang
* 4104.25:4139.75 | 1.19 Ang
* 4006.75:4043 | -0.45 Ang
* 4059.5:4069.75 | 0.04 Ang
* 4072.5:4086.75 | 0.05 Ang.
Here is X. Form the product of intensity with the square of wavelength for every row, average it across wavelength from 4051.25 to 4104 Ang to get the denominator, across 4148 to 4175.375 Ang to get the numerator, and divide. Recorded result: 1.1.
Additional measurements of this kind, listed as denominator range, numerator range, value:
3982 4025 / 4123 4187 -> 1.06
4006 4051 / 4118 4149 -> 1.03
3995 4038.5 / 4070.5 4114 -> 0.94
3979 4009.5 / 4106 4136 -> 1.04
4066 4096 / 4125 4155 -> 1.04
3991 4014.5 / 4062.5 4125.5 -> 0.97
